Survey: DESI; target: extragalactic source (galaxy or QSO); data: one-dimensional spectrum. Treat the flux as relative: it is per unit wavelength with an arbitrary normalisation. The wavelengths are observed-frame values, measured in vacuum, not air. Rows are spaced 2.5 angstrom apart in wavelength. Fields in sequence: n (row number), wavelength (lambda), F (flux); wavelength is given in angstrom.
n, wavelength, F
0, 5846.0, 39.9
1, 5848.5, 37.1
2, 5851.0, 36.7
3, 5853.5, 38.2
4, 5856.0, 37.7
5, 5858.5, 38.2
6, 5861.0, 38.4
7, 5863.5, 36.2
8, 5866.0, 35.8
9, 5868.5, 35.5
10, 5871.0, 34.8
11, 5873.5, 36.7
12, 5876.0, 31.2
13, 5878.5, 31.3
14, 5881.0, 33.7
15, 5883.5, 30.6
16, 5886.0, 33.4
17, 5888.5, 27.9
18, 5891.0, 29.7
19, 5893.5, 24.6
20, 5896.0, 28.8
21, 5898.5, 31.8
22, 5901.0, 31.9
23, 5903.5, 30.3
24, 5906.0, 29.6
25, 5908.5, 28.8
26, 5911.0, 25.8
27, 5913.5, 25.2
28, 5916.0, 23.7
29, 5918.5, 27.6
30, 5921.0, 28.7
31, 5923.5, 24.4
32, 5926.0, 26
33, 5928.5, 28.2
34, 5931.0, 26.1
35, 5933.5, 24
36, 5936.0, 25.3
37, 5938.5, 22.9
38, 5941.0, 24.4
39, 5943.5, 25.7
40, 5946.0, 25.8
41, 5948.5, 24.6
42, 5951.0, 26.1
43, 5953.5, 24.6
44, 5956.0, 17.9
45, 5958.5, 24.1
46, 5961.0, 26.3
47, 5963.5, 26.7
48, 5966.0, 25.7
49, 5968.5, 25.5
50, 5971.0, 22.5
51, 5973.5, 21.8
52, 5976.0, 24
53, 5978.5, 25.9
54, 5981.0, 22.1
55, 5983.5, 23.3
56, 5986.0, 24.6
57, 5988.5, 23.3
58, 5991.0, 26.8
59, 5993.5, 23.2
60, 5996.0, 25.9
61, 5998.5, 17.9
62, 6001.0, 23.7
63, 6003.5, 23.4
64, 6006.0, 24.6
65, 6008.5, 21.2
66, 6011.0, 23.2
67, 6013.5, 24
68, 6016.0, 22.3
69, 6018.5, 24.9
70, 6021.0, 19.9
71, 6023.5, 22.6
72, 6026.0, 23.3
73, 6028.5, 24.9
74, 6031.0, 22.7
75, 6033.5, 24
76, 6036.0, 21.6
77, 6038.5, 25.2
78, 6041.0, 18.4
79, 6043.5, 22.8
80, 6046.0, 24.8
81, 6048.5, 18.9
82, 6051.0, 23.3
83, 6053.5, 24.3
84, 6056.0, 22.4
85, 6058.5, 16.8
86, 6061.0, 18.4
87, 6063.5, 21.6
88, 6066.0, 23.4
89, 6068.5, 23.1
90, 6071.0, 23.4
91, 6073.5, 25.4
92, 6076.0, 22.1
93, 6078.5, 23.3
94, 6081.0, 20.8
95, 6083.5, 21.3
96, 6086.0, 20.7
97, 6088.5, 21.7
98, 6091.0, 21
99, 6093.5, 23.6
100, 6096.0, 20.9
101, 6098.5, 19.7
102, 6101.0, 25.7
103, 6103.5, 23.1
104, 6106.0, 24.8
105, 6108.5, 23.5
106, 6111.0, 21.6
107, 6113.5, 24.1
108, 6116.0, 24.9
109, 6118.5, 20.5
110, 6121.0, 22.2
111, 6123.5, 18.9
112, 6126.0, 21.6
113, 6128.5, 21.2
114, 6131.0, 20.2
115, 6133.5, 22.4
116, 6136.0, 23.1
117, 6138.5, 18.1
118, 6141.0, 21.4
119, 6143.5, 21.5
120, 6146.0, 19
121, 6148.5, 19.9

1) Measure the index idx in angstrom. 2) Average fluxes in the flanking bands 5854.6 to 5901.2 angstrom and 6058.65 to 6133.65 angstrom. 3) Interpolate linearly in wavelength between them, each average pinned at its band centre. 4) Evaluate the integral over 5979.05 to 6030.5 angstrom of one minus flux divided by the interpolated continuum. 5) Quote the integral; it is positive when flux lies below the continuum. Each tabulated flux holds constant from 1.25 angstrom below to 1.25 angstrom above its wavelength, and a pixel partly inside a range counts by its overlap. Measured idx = 6.6 angstrom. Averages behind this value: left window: 33.1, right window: 22.1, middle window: 23.3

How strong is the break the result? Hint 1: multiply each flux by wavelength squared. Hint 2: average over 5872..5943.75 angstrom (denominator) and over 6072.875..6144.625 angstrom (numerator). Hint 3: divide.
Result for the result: 0.83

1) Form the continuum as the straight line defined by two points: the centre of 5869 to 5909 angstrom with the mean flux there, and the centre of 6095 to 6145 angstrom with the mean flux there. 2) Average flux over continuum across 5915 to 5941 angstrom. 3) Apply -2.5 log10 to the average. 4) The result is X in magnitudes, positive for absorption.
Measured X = 0.15 mag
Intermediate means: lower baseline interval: 31.1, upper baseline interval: 22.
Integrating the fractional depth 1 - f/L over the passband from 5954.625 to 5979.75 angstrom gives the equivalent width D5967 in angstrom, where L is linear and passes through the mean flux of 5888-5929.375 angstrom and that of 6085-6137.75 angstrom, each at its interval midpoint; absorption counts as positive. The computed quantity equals 2.0 angstrom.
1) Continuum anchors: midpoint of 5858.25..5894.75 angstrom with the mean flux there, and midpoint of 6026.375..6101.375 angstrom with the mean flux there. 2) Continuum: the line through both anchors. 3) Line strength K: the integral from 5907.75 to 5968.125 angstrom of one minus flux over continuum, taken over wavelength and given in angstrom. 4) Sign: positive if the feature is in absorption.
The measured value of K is 8.5 angstrom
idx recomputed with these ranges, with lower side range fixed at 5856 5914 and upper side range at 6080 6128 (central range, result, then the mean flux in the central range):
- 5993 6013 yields 2.8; 22.9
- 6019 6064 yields 5.2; 22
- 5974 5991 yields 2.2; 24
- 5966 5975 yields 1.4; 23.6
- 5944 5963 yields 3.0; 24.4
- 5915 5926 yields 1.5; 26.1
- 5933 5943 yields 1.8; 24.3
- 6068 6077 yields 0.0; 23.6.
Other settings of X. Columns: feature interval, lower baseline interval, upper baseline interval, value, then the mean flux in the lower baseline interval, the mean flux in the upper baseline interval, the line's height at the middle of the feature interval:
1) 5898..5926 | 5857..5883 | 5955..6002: 0.109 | 35.1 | 23.8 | 30.7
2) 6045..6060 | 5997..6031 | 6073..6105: 0.041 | 22.8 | 22.2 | 22.5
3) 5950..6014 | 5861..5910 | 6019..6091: 0.111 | 31.9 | 22.2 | 26.4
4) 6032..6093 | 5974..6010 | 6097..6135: 0.037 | 23.5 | 22.3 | 22.8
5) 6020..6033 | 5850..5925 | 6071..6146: 0.123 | 31.5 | 22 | 25.5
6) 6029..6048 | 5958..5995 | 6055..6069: -0.045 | 24.4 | 20.8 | 21.8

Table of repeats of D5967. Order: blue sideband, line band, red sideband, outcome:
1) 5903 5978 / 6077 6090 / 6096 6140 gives 0.65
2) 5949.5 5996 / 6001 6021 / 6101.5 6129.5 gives 0.47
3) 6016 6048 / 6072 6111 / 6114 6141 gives -1.00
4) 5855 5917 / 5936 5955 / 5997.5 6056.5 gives 2.09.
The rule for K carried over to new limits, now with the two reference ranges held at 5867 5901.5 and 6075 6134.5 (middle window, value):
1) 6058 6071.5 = 1.4 angstrom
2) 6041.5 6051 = 1.0 angstrom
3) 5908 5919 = 1.6 angstrom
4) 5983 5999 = 1.9 angstrom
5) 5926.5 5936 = 1.1 angstrom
